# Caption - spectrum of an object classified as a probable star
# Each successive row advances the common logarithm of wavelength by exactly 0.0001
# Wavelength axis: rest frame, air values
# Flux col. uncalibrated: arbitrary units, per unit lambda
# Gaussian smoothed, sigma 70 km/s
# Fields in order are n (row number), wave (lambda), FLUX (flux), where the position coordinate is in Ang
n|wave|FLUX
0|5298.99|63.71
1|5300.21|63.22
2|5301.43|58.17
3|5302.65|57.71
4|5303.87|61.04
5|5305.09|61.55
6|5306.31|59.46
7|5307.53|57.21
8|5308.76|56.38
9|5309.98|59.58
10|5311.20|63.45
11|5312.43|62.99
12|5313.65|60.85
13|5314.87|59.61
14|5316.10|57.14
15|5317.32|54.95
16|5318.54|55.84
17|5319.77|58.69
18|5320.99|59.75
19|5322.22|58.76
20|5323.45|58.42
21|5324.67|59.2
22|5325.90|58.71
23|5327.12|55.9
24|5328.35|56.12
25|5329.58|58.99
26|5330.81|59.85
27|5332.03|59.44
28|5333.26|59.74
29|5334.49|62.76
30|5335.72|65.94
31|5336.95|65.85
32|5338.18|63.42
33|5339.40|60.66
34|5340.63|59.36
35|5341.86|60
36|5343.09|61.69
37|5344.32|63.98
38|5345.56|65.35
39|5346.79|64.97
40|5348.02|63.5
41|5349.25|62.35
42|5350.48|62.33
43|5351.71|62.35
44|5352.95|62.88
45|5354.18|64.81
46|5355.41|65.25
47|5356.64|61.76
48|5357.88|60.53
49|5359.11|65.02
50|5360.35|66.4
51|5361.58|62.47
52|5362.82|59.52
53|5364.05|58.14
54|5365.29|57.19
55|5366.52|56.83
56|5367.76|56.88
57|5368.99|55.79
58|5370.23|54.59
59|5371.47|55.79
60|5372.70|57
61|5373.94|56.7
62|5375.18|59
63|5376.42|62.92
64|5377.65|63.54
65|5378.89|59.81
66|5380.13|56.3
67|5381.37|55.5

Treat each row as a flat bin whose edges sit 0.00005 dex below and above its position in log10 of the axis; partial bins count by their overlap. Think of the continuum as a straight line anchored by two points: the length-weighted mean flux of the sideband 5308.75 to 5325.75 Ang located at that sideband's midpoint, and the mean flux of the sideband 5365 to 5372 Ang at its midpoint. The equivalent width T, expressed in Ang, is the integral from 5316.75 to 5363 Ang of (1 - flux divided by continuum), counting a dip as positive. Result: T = -2.84 Ang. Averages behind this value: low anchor 59.1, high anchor 56.1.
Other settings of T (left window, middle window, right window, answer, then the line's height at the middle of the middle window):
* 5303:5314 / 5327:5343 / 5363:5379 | -0.4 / 59.3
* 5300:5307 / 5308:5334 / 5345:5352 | 1.1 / 61.4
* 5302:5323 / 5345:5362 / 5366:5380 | -1.5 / 58.4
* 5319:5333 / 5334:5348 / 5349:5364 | -0.6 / 60.6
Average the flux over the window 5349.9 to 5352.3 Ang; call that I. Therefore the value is 62.4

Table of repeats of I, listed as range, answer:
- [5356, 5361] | 63.4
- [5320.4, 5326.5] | 58.9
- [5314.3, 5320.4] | 57.3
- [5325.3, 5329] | 56.9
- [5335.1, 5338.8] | 65.1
